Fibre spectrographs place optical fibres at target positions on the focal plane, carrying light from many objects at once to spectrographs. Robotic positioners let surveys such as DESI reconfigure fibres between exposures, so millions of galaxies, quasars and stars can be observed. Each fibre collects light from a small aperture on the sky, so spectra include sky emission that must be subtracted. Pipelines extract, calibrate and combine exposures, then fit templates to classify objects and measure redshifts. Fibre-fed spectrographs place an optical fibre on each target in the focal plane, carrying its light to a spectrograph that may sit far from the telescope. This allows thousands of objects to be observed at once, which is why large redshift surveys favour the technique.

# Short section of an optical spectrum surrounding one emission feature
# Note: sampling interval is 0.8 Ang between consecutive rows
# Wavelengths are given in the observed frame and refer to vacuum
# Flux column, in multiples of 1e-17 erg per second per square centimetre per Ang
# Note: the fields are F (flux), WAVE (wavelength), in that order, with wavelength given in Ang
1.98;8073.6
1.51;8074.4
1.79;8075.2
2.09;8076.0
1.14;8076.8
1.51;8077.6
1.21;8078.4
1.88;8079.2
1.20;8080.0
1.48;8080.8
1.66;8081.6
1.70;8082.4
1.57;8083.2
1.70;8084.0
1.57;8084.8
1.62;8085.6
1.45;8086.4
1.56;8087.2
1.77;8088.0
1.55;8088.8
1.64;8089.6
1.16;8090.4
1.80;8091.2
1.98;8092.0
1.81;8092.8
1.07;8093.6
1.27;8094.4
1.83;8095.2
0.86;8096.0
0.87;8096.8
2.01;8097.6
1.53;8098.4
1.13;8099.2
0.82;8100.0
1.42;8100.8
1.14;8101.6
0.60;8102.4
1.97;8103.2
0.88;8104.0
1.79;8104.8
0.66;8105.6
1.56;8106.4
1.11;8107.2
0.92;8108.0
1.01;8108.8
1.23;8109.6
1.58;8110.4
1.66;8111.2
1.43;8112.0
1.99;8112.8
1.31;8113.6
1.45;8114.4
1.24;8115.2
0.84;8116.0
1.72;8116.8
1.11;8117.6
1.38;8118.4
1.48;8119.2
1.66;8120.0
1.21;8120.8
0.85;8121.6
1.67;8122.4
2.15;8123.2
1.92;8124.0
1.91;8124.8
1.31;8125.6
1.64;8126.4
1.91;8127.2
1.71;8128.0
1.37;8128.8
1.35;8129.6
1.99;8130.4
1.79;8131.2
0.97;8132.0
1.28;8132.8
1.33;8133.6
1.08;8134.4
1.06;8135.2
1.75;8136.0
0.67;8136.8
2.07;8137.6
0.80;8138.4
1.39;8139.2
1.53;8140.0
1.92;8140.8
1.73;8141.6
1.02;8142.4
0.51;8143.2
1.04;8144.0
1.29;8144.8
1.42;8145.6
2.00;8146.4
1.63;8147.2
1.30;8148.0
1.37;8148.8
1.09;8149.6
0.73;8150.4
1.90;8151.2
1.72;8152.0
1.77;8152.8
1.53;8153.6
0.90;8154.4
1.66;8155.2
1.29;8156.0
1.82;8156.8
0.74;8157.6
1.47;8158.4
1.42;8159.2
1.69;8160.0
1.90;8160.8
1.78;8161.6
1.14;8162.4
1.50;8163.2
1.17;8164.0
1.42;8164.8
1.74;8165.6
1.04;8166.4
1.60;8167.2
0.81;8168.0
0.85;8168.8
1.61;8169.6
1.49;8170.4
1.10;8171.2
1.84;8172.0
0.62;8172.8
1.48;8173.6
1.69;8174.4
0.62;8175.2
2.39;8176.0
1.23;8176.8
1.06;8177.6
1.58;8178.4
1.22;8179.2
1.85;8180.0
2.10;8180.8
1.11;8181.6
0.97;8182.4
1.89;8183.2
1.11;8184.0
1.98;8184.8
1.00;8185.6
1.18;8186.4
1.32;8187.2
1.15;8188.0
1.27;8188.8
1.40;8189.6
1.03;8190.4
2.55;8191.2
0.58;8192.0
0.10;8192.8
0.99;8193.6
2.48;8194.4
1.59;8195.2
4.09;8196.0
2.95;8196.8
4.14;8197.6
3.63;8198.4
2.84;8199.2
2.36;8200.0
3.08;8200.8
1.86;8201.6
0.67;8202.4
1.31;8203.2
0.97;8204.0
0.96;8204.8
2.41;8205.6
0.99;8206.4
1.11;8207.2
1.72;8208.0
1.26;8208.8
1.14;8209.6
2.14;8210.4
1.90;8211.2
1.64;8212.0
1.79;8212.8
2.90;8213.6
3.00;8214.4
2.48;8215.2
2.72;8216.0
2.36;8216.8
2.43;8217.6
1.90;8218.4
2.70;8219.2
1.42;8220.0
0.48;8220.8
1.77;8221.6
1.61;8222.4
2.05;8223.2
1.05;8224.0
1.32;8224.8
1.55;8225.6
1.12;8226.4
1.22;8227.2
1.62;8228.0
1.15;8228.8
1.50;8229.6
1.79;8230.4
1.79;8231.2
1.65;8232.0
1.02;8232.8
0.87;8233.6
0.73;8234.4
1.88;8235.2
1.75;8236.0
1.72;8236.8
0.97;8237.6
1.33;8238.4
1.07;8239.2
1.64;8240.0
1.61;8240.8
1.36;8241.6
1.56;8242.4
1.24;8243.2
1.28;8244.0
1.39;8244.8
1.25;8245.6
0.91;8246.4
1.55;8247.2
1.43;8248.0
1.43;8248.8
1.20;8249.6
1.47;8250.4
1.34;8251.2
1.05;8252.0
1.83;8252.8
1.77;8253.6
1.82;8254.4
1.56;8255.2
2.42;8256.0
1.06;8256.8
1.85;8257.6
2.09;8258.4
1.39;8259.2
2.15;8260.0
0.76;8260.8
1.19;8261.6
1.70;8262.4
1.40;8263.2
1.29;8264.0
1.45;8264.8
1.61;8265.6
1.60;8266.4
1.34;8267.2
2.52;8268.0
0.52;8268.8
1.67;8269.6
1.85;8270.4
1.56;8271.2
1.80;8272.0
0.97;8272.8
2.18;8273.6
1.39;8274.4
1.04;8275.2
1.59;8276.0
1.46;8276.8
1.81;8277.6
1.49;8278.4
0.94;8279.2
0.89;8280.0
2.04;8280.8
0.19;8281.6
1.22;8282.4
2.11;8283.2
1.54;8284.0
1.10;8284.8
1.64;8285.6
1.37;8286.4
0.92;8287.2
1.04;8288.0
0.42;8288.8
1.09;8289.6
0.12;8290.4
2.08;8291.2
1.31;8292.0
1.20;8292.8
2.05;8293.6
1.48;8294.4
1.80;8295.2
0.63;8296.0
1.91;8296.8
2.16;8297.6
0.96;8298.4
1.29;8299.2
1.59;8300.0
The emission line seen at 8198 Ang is [S II] 6716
